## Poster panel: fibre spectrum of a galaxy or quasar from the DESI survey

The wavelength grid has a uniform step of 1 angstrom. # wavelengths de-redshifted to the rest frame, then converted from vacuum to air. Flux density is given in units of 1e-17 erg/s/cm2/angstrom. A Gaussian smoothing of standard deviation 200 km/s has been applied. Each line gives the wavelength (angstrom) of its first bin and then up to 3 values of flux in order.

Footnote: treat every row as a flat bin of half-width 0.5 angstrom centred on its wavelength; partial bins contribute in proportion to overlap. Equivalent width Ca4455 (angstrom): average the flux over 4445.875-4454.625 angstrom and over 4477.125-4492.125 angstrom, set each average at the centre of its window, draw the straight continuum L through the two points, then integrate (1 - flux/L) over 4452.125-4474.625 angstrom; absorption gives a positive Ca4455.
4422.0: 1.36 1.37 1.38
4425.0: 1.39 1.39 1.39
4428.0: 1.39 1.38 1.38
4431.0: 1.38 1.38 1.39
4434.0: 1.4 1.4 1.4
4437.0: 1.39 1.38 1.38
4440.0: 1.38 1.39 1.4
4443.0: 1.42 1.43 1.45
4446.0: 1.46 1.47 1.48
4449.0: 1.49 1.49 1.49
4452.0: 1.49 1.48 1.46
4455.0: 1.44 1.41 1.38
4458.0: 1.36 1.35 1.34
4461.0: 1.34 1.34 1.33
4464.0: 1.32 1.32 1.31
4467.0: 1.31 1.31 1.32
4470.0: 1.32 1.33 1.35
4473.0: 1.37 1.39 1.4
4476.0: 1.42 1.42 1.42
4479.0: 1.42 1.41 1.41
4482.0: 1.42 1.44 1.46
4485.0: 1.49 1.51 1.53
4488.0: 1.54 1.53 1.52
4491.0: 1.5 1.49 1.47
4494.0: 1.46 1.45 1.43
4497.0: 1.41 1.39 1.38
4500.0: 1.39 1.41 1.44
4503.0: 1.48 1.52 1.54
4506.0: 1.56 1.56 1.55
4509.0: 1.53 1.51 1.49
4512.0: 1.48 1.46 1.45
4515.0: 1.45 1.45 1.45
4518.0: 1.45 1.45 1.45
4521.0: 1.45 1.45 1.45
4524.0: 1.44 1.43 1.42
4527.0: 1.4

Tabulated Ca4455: 1.8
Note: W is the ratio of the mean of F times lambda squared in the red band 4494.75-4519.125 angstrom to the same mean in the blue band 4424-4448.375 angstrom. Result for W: 1.08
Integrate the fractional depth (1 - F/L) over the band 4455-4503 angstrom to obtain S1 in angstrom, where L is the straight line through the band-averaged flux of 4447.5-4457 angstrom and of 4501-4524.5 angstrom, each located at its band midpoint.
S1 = 2.1 angstrom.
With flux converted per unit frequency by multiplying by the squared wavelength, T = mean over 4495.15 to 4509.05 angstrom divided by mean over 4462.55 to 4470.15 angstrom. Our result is 1.1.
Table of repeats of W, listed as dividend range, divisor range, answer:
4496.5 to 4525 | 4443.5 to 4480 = 1.07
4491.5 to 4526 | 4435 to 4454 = 1.05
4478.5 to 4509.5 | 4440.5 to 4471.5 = 1.07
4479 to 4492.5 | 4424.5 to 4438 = 1.09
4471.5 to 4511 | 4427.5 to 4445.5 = 1.07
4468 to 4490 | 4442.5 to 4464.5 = 1.01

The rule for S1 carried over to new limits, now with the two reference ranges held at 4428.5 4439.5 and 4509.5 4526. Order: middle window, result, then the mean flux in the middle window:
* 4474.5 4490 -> -0.3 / 1.46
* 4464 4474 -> 0.6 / 1.33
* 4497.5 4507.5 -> -0.2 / 1.47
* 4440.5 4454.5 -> -0.6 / 1.46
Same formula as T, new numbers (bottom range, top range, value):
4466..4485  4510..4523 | 1.07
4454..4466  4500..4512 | 1.13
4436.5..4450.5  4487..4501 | 1.04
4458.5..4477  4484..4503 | 1.10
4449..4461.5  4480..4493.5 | 1.06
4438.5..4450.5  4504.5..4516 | 1.08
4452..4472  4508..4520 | 1.11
